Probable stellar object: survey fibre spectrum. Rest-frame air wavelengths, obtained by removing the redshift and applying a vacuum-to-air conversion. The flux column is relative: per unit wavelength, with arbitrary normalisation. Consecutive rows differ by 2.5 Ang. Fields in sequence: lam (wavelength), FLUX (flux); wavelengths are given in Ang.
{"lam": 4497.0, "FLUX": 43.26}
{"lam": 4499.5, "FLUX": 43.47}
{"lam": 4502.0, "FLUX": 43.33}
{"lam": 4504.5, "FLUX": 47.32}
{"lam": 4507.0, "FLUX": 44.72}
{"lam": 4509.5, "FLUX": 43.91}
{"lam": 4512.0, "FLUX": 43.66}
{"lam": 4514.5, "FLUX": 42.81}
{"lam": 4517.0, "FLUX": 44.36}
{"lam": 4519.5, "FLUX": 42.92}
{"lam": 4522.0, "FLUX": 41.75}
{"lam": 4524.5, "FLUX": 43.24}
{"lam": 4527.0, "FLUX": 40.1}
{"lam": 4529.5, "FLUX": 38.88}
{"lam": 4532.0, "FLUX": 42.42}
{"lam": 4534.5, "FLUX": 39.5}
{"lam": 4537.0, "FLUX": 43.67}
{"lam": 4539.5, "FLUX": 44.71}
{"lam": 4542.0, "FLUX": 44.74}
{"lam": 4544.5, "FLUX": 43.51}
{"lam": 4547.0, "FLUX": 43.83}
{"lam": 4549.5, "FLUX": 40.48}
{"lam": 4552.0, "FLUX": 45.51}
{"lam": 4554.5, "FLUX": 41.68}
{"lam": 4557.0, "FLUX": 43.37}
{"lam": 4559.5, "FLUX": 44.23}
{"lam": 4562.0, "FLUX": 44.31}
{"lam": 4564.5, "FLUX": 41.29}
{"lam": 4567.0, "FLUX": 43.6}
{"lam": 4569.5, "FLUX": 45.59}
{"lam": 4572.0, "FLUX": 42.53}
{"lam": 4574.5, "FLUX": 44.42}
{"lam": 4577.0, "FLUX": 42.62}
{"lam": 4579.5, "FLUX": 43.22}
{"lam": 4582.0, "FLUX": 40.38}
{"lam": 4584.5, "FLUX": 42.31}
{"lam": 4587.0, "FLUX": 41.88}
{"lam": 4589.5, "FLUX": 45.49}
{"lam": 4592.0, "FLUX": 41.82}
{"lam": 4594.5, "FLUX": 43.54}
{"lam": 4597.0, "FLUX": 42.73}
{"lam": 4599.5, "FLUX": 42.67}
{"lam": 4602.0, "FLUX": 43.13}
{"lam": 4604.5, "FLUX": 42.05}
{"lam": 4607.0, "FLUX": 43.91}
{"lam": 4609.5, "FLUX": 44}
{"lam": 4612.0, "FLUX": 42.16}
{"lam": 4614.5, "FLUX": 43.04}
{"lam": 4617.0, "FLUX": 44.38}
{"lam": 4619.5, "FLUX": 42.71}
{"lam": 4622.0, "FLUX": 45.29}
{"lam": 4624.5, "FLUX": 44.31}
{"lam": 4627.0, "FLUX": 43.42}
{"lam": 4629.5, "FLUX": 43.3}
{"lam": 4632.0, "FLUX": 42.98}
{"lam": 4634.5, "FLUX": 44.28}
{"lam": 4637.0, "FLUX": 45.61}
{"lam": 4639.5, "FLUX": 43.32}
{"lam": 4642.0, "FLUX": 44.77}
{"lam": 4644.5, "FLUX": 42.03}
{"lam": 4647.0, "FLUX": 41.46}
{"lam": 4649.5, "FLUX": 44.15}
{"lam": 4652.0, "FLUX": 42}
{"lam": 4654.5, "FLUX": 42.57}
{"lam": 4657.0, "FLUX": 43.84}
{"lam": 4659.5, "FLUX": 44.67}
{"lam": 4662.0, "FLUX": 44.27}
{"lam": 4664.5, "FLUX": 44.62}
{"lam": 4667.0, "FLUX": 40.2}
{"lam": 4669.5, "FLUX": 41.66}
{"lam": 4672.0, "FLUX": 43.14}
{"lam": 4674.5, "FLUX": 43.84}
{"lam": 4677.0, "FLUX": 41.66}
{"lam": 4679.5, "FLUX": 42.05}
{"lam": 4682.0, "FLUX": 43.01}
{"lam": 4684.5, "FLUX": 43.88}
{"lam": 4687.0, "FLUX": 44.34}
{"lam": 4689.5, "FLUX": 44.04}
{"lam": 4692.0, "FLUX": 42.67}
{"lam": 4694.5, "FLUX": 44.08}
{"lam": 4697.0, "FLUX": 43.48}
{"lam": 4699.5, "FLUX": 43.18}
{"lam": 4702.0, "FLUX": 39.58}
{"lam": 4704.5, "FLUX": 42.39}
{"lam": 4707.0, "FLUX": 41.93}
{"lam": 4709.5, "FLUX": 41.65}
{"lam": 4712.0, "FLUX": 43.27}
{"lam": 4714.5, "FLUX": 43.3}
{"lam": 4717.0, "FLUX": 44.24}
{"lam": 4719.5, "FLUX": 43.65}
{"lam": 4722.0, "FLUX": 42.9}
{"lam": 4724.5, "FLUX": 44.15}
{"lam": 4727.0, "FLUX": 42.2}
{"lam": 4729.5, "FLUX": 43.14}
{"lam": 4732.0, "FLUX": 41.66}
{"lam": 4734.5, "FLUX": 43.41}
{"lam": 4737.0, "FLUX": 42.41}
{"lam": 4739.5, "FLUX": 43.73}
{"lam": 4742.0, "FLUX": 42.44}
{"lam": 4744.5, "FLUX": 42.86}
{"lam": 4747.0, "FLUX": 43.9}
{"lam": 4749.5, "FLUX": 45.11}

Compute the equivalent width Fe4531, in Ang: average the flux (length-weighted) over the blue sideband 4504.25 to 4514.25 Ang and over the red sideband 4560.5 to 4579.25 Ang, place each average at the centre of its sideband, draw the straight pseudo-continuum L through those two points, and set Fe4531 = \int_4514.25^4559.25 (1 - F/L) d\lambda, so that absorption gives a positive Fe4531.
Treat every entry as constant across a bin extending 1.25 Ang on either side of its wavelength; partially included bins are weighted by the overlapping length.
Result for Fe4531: 1.4 Ang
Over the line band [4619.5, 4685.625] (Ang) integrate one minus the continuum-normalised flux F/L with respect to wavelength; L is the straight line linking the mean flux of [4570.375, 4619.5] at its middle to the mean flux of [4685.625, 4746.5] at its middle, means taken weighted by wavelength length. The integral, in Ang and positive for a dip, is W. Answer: -0.52 Ang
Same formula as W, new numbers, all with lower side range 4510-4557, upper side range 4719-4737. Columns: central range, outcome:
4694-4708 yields 0.2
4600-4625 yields -0.4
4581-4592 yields 0.1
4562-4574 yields -0.2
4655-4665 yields -0.3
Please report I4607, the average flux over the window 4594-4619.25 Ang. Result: 43.1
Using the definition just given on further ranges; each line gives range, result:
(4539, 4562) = 43.6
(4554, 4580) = 43.4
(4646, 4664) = 43.4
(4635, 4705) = 43.1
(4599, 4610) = 43.1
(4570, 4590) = 42.9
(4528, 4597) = 42.9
